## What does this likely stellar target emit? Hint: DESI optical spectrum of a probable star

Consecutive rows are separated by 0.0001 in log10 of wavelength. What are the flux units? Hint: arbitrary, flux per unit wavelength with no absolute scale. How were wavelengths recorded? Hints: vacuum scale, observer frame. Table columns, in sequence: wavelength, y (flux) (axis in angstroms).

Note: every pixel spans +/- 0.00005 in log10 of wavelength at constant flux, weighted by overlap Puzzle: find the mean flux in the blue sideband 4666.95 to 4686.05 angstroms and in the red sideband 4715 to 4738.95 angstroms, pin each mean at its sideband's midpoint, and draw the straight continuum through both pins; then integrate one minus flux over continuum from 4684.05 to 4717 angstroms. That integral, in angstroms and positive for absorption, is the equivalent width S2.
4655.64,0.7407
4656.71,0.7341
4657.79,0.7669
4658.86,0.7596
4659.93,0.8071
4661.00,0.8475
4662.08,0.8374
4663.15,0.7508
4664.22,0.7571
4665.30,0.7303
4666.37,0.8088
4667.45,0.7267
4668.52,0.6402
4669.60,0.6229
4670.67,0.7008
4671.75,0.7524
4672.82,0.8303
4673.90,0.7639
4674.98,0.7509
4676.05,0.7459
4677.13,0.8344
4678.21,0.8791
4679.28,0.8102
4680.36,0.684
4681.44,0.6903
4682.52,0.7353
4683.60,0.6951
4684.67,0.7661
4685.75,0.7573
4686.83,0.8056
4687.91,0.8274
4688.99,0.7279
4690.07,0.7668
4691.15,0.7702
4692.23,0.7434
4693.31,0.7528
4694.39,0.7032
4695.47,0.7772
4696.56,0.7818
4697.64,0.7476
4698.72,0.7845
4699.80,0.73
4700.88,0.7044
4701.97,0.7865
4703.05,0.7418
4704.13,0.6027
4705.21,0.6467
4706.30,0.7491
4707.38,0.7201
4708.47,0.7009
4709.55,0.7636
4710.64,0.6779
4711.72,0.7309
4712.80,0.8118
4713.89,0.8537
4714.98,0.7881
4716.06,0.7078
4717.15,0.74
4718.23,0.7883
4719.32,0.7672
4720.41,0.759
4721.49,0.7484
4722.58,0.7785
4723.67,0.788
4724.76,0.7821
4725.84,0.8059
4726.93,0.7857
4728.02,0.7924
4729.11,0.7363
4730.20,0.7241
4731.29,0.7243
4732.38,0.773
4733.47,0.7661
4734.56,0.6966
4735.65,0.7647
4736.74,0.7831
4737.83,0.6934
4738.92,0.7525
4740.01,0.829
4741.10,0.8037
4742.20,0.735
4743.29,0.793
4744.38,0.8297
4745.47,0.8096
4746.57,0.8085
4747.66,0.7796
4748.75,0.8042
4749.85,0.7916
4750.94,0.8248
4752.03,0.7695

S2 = 0.1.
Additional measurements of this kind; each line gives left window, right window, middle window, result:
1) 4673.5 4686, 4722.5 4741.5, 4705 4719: 0.3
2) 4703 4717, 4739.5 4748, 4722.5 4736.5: 0.1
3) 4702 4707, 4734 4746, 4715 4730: -0.7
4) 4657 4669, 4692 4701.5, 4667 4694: 0.2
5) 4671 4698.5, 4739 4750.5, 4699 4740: 1.8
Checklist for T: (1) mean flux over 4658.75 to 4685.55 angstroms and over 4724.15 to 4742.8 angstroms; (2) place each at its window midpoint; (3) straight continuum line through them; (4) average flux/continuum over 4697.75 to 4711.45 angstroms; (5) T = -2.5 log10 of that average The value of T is 0.060 mag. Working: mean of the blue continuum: 0.757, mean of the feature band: 0.719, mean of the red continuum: 0.762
